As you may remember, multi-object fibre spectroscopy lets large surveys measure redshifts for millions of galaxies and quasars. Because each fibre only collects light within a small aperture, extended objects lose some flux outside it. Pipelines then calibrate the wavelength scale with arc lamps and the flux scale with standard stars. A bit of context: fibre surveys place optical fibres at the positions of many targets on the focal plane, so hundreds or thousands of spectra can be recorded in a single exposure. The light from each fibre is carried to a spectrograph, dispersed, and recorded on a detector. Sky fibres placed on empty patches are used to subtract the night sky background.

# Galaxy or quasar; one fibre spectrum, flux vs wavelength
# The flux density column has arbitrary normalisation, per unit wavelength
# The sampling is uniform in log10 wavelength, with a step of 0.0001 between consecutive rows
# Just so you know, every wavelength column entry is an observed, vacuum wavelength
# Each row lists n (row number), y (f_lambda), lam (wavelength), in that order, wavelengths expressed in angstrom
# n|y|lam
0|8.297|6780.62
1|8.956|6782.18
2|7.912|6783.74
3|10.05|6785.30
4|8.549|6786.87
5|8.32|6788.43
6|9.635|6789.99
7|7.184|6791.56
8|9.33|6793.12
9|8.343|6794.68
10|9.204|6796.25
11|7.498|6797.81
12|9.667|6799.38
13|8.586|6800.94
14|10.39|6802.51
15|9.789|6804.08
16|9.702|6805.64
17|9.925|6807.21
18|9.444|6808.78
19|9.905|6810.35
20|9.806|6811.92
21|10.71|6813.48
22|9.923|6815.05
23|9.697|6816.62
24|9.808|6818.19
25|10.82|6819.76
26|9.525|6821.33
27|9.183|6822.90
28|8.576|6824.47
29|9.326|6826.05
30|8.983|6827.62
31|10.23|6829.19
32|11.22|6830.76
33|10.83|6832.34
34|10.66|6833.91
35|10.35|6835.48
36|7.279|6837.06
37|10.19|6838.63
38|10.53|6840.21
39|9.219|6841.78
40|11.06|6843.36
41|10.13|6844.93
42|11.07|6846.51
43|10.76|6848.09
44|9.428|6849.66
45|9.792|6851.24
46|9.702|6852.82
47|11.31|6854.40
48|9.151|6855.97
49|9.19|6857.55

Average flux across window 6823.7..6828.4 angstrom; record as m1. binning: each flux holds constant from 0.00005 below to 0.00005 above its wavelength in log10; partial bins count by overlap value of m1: 8.95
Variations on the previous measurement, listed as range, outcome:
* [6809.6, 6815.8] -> 10.1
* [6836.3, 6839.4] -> 8.75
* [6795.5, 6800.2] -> 8.8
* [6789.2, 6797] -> 8.74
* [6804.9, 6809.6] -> 9.68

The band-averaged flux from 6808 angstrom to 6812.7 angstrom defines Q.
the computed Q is 9.72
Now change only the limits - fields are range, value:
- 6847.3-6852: 10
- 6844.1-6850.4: 10.4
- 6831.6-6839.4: 9.86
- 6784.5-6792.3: 8.75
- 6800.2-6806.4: 9.62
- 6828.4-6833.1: 10.8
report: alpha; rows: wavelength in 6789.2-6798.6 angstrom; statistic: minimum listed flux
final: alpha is 7.184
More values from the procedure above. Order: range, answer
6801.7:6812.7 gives 9.444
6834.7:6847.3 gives 7.279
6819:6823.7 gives 9.183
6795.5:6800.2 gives 7.498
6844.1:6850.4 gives 9.428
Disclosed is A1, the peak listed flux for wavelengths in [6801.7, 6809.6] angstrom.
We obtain 10.39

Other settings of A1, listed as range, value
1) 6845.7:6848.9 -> 11.07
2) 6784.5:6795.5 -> 10.05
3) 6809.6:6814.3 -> 10.71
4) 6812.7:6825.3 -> 10.82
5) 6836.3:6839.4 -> 10.19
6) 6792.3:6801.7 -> 9.667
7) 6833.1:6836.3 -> 10.66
